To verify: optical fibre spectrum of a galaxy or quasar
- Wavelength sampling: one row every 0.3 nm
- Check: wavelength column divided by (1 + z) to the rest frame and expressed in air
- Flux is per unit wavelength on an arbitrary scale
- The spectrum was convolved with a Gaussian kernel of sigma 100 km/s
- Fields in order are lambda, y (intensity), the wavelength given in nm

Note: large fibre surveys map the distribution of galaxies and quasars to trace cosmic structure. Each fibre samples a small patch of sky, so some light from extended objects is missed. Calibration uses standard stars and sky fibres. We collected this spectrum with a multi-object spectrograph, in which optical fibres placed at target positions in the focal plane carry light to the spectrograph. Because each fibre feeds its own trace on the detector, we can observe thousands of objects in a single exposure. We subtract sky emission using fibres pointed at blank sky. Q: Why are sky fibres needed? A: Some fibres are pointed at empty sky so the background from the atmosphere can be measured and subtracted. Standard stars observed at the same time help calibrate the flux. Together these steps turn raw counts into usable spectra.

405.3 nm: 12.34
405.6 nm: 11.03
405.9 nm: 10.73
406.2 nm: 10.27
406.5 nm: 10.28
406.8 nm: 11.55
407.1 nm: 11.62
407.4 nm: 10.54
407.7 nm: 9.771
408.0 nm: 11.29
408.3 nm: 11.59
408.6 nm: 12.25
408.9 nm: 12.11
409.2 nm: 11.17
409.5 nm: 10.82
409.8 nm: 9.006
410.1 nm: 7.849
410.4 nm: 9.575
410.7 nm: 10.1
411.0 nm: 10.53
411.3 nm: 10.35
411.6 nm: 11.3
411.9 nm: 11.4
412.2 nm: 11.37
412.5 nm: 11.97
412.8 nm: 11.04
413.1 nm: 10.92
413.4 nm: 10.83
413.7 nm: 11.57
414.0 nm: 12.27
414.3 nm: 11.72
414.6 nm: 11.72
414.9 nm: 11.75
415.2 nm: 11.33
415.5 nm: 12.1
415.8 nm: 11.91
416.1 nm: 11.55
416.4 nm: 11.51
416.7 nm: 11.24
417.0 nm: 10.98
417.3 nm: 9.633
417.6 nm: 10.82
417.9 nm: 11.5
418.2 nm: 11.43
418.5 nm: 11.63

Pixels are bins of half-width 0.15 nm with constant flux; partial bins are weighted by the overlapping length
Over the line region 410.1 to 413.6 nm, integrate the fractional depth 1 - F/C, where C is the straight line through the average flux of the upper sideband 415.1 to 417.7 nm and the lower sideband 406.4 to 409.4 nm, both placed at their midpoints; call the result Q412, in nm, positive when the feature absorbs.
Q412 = 0.15 nm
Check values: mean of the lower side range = 11.2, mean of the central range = 10.7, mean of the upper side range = 11.2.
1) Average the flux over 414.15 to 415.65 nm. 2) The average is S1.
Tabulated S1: 11.7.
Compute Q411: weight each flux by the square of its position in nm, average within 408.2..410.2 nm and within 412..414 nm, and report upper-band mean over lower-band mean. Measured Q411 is 1.08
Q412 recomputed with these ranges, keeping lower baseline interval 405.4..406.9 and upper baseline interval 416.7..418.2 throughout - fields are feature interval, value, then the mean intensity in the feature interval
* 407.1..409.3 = -0.09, 11.3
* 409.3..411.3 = 0.20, 9.74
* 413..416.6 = -0.25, 11.6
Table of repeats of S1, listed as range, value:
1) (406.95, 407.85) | 10.6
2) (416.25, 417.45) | 10.8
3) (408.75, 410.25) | 10.2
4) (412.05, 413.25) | 11.3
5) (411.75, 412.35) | 11.4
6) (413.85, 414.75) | 11.9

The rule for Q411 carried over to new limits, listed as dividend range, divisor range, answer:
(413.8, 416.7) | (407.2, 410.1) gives 1.12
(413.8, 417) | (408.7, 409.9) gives 1.10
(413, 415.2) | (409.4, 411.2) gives 1.22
